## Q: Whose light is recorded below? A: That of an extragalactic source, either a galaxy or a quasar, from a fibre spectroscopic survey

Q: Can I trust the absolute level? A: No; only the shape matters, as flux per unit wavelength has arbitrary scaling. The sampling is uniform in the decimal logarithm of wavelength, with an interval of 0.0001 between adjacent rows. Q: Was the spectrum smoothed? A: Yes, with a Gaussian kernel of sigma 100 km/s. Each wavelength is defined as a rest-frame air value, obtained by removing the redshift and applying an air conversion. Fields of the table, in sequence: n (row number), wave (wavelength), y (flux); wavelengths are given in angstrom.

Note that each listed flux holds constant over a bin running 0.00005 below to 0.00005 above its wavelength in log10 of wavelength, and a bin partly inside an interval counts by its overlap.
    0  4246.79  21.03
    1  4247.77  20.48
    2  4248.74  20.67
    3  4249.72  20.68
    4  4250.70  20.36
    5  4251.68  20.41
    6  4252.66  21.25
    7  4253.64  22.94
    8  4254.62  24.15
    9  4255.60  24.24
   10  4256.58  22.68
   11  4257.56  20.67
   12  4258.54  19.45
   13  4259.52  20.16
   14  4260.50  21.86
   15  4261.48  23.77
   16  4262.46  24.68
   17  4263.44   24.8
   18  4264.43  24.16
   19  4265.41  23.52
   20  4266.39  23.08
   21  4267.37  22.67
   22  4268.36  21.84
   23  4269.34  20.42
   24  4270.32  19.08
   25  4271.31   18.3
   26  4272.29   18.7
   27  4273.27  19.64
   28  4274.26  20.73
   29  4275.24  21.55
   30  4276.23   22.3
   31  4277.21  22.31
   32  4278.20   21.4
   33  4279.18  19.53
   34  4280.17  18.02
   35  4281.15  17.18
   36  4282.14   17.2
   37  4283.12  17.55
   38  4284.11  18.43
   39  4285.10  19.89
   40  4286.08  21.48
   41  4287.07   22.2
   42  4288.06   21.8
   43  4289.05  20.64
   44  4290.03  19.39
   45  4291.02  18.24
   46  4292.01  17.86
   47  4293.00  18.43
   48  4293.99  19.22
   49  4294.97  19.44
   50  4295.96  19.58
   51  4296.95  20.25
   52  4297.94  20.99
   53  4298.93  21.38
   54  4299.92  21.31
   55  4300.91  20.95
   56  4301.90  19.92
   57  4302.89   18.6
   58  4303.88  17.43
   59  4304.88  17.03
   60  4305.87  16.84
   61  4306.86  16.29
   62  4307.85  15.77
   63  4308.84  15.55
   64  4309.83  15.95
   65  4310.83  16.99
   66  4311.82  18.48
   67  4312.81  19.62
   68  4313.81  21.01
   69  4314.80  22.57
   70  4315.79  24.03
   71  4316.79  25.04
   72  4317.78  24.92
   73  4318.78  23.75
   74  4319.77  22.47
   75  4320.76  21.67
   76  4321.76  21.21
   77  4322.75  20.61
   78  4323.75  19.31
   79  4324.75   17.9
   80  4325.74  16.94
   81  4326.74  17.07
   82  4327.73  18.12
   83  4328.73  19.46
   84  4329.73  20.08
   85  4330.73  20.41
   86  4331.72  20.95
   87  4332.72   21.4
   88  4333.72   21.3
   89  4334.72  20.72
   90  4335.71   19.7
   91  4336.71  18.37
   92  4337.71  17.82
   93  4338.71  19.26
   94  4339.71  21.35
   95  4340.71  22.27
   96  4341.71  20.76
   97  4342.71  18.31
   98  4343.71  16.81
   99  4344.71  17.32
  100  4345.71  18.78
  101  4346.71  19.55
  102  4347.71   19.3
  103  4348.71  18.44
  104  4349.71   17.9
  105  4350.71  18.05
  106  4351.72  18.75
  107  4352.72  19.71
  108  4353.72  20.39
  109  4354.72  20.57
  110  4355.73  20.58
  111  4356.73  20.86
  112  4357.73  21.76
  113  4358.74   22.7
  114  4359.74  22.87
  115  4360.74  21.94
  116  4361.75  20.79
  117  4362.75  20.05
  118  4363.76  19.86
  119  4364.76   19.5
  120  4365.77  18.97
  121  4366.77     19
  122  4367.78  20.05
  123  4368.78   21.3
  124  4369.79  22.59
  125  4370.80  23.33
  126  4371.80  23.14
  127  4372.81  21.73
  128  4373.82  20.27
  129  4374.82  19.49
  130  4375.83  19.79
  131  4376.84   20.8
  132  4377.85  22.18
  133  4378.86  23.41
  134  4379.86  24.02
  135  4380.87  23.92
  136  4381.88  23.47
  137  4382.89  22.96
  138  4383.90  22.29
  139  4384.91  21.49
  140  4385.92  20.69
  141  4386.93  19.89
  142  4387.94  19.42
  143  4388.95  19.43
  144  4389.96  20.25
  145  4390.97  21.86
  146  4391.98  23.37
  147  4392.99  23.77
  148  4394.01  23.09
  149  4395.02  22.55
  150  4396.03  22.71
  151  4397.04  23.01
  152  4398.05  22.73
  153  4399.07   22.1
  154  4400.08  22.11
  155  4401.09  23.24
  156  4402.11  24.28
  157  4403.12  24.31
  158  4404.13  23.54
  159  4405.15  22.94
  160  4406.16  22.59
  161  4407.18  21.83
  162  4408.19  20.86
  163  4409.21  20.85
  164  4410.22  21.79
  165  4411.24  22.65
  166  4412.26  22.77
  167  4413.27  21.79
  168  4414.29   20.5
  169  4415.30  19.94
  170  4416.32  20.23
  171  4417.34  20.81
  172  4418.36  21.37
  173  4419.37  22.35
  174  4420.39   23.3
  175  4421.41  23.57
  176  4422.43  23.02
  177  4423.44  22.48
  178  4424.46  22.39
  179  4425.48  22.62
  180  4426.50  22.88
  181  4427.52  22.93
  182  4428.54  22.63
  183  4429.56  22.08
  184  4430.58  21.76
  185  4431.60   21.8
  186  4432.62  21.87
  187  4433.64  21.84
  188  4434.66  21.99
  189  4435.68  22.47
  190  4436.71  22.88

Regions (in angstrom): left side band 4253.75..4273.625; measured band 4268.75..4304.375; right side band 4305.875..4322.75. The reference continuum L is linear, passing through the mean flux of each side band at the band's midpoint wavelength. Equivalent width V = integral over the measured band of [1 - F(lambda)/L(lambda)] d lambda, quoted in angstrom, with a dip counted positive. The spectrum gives 2.36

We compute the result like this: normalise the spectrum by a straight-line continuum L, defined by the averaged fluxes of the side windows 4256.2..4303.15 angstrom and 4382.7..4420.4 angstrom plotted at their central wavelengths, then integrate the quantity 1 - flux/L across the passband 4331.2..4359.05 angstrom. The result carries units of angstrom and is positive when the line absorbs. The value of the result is 2.0 angstrom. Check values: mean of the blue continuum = 20.6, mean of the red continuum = 22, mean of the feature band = 19.8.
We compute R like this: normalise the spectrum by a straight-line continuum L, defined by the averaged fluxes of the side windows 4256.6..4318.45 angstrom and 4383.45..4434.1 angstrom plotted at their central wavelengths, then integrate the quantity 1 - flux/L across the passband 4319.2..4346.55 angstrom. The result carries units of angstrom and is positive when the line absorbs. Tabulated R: 1.7 angstrom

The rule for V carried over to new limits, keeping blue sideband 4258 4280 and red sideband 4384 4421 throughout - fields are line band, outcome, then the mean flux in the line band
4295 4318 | 2.23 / 19.5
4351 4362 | 0.43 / 20.9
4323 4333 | 1.17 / 19.1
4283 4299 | 1.29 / 19.8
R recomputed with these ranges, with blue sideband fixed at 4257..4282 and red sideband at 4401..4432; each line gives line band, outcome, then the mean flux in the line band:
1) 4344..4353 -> 1.3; 18.6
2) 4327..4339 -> 1.0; 19.8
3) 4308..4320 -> 0.4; 20.7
